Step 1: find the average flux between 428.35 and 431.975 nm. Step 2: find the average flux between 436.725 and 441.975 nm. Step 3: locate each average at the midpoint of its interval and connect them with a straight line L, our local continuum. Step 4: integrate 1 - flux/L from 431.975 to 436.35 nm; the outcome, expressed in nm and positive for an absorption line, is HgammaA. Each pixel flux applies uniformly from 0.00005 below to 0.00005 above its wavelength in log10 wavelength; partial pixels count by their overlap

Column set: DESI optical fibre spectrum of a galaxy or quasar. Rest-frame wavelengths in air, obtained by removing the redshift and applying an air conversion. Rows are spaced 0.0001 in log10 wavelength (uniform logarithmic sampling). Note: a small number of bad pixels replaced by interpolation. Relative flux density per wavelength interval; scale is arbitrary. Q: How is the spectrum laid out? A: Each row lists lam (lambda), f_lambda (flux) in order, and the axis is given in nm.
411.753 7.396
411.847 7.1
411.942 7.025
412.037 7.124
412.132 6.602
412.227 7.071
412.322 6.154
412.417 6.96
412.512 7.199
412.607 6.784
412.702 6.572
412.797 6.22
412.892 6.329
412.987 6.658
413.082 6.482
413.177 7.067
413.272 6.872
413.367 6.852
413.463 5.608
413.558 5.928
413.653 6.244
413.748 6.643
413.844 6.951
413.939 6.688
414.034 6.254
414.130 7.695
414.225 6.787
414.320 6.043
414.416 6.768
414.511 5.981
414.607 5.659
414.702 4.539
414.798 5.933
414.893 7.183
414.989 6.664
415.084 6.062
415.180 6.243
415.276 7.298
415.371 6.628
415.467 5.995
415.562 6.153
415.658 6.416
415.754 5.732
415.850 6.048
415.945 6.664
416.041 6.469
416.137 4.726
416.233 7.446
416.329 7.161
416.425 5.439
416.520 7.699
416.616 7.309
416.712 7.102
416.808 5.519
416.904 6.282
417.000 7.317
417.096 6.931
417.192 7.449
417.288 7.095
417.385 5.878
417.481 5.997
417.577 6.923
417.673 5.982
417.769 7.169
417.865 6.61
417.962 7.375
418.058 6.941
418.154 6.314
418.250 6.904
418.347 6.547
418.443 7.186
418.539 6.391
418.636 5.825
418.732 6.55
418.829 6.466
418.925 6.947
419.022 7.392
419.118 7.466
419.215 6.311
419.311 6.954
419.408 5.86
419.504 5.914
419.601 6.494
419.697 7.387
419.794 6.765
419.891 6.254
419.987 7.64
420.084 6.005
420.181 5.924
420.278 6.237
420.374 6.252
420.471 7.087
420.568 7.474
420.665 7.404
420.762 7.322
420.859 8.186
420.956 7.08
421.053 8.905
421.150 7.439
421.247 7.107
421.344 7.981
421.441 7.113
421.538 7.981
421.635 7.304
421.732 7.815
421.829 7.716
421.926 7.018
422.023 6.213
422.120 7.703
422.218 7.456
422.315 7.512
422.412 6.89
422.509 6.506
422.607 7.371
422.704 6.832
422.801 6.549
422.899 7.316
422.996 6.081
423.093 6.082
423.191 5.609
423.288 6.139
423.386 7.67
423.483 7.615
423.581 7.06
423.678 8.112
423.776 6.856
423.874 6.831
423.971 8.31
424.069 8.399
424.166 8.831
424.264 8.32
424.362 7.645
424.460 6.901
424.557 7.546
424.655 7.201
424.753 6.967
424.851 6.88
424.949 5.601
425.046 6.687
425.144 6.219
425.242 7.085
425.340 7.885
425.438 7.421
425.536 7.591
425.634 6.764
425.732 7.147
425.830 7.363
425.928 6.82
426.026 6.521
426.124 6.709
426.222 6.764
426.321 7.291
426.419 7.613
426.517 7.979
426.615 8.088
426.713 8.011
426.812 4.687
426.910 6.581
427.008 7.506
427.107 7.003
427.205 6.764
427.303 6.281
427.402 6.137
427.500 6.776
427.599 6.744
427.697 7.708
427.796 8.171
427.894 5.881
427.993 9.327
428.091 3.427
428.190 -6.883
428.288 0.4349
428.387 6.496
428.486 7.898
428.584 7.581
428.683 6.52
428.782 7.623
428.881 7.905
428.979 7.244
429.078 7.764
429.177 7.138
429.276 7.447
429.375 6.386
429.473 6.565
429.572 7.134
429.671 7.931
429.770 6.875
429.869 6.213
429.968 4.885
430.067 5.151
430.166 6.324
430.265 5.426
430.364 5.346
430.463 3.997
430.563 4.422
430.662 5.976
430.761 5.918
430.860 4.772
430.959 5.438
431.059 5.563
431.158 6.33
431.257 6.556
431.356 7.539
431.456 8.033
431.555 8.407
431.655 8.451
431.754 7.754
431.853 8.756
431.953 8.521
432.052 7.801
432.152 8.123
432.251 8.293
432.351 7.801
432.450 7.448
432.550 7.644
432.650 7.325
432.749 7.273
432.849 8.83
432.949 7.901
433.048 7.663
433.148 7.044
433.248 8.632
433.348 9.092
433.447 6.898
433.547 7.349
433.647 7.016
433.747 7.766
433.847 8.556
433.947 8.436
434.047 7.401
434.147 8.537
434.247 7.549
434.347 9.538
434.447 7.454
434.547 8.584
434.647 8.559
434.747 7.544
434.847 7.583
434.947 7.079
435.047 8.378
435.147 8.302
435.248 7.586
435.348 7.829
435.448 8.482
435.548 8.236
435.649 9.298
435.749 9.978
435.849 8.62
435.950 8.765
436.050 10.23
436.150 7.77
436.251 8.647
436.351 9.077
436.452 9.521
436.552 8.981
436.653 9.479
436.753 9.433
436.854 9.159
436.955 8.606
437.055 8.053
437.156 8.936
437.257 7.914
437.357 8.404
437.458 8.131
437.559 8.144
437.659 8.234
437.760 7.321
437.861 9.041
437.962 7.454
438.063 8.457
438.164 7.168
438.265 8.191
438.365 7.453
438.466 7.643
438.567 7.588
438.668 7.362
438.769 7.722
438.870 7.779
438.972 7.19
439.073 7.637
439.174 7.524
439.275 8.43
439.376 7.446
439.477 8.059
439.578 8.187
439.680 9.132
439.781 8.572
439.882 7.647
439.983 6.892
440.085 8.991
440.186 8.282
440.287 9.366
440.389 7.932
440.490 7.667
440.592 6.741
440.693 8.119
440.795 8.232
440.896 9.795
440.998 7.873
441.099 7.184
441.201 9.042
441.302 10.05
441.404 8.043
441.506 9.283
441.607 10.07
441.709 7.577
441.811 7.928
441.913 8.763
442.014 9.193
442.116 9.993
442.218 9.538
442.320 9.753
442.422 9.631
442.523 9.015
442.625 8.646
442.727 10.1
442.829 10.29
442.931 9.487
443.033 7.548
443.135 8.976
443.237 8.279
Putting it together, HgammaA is -0.464 nm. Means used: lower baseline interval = 6.7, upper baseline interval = 8.19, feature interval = 8.13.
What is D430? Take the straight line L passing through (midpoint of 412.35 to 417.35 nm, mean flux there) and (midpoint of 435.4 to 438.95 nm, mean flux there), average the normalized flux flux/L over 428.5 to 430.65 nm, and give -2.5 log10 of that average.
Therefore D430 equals 0.20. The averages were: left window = 6.51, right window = 8.42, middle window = 6.48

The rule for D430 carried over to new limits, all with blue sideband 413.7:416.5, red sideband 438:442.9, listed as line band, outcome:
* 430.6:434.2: 0.035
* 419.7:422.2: -0.056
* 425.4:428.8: 0.145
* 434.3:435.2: -0.022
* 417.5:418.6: -0.020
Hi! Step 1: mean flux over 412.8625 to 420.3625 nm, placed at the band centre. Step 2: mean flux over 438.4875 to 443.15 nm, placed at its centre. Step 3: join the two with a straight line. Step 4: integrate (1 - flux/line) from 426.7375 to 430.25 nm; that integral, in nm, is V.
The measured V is 0.593 nm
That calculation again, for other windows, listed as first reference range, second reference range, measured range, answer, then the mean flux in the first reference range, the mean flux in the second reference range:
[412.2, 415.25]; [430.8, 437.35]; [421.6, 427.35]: 0.156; 6.47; 8.07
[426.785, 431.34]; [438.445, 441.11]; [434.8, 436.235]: -0.245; 6.05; 7.98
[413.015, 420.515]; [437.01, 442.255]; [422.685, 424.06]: 0.009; 6.54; 8.22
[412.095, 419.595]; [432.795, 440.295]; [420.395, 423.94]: -0.077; 6.54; 8.2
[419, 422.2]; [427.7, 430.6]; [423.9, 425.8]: -0.240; 7.08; 5.92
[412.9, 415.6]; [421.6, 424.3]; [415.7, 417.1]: 0.024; 6.43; 7.21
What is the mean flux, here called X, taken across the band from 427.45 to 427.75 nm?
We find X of 7.08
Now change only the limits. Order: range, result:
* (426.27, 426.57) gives 7.62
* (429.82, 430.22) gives 5.64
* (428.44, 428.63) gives 7.77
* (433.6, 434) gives 7.94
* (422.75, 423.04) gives 6.66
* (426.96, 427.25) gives 7.09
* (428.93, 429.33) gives 7.38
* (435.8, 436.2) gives 8.85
